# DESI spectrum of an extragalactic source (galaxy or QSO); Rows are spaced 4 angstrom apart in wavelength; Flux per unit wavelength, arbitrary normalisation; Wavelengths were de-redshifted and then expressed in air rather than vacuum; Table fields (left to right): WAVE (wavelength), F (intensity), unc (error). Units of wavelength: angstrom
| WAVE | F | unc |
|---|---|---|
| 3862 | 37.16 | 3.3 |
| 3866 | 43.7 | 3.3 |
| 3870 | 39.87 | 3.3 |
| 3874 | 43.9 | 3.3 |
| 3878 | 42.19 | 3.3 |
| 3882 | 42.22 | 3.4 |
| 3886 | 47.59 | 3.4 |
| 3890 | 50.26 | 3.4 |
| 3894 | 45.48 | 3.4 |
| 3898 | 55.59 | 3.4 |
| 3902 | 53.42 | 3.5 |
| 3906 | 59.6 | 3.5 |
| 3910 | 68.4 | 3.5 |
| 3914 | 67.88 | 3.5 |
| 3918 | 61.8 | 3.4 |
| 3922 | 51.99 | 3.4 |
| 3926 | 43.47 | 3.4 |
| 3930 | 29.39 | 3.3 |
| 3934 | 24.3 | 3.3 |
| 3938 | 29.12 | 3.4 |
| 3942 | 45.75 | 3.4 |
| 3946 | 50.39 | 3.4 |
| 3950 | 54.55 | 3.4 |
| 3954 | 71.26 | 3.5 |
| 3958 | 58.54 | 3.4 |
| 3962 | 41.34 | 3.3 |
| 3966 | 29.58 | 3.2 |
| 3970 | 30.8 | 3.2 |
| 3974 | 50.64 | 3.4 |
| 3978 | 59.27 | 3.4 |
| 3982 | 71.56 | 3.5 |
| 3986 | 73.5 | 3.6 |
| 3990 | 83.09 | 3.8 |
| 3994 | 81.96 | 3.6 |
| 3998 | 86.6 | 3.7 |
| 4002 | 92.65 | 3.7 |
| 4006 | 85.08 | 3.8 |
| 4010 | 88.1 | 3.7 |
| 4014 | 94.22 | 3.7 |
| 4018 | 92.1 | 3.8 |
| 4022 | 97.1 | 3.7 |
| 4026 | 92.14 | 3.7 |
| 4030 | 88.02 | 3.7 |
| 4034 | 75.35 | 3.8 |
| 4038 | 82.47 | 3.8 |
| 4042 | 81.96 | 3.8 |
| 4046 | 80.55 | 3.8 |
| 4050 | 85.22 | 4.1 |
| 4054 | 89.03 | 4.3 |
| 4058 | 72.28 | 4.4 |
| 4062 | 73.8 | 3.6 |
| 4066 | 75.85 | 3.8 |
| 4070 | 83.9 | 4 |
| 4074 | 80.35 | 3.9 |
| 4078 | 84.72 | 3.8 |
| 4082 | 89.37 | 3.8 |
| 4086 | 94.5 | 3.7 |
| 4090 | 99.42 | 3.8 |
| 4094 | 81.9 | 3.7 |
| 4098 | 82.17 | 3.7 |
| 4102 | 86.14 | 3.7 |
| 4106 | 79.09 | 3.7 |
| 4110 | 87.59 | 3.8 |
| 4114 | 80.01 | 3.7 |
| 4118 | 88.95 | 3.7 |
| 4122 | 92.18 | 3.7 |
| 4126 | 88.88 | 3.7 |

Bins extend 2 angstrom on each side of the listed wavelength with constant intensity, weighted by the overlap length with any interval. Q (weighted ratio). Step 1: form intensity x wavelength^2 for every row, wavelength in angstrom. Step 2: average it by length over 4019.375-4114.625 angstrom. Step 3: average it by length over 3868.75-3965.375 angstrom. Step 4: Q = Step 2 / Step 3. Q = 1.9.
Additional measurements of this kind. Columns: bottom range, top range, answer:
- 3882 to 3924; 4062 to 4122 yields 1.68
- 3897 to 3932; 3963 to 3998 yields 1.16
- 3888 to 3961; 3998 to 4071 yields 1.76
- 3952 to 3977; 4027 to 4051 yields 1.80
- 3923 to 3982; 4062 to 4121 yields 2.01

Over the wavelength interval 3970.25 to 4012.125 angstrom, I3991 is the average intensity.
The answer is 75.4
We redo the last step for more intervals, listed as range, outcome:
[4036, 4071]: 80.5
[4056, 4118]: 83.6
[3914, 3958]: 47.7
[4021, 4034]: 89.4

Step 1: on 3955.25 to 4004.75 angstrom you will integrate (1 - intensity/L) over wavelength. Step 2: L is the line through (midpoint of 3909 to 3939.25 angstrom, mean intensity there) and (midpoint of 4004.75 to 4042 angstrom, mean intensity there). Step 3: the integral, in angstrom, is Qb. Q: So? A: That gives 5.11 angstrom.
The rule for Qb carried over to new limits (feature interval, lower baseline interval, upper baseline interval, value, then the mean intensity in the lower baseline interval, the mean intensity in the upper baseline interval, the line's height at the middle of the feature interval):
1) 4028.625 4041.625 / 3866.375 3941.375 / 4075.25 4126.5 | -1.4 angstrom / 47.5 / 87.2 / 73.9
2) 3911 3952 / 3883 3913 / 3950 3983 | 5.0 angstrom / 54.4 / 51.2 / 52.8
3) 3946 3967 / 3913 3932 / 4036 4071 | 2.1 angstrom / 50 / 80.5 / 57.9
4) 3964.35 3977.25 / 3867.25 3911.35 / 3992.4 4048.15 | 6.0 angstrom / 49.5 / 87.1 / 72.9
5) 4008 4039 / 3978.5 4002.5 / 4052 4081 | -3.5 angstrom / 79.5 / 80.3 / 79.8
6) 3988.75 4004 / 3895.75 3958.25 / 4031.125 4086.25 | -4.3 angstrom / 51.4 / 81.8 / 67.4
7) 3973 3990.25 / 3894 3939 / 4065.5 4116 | -1.0 angstrom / 49.8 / 85.3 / 63.1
